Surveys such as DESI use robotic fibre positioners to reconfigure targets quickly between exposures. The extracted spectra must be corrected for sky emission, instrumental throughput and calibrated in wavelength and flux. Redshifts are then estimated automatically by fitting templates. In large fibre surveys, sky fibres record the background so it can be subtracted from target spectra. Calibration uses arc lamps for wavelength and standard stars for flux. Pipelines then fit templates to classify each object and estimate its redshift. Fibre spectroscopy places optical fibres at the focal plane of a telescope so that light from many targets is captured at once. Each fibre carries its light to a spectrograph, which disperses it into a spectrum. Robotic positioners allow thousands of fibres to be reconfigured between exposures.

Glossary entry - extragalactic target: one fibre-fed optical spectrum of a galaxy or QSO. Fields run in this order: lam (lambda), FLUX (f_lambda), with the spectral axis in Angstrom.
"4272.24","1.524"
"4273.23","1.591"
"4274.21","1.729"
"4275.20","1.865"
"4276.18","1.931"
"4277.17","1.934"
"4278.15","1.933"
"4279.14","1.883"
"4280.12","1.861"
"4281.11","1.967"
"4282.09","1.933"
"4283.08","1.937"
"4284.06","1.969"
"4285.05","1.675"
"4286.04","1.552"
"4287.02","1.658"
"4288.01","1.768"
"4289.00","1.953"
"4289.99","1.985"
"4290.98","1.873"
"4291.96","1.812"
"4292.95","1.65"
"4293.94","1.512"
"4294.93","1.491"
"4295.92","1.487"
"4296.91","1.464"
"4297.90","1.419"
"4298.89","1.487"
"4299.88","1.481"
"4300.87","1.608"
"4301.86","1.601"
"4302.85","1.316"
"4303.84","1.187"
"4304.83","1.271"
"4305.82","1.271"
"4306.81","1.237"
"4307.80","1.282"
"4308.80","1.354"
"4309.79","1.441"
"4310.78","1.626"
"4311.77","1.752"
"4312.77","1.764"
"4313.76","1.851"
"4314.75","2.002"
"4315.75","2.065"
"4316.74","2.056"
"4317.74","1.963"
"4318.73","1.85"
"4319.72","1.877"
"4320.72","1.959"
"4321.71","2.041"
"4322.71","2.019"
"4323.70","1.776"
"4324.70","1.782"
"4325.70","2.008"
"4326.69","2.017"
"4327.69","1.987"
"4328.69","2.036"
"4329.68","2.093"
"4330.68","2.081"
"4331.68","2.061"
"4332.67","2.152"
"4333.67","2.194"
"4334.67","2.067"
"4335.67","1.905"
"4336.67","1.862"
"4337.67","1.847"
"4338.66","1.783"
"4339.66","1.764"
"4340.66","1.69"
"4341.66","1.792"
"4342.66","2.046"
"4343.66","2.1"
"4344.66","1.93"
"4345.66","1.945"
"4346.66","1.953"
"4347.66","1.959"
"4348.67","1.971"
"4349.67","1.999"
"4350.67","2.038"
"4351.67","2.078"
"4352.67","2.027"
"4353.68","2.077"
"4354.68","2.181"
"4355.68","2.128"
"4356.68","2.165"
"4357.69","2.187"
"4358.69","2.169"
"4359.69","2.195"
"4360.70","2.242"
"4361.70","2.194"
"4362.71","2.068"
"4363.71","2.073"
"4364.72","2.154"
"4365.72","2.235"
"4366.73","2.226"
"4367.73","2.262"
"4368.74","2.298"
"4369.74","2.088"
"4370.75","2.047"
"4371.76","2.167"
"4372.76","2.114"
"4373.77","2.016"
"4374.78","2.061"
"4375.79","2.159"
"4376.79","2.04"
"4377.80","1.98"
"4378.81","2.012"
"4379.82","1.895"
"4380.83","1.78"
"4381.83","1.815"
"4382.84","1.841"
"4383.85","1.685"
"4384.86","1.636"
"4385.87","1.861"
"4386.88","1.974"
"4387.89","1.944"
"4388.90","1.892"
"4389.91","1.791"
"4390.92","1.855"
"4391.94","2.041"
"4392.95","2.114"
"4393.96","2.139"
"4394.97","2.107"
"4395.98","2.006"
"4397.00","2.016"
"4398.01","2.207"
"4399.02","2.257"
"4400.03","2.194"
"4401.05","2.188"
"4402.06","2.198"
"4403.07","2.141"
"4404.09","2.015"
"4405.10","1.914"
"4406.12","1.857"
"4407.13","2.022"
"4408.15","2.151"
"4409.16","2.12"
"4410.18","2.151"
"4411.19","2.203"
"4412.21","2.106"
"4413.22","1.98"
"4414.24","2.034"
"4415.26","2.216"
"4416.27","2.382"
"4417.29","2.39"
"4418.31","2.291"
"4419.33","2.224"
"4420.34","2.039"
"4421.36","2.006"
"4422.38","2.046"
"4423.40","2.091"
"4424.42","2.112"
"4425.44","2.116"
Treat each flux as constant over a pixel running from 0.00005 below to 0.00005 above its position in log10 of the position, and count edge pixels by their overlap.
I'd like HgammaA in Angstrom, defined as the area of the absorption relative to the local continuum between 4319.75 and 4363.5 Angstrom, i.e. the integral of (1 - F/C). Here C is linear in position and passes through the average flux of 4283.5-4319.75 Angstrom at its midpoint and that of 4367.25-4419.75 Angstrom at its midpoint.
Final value -4.7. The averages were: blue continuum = 1.64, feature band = 2.01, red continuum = 2.05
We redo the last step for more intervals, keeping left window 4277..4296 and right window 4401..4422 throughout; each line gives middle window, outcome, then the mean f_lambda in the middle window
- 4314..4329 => -0.6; 1.96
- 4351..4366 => -1.2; 2.14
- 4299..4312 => 3.1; 1.41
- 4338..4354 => 0.1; 1.94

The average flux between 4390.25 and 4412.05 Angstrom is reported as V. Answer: 2.09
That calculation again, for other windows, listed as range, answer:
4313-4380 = 2.03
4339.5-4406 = 2.04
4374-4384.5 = 1.93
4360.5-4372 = 2.17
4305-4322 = 1.72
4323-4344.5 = 1.95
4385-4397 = 1.97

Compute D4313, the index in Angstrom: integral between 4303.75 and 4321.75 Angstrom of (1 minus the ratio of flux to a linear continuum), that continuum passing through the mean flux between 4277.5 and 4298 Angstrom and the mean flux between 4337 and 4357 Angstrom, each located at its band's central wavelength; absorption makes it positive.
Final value 1.7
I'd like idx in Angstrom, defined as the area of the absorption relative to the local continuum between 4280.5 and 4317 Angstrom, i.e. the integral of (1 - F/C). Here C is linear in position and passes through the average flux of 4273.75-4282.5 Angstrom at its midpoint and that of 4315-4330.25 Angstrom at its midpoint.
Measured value 5.4 Angstrom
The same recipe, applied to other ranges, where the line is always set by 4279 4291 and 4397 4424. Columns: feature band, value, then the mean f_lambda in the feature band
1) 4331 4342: 0.2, 1.92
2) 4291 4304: 2.4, 1.52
